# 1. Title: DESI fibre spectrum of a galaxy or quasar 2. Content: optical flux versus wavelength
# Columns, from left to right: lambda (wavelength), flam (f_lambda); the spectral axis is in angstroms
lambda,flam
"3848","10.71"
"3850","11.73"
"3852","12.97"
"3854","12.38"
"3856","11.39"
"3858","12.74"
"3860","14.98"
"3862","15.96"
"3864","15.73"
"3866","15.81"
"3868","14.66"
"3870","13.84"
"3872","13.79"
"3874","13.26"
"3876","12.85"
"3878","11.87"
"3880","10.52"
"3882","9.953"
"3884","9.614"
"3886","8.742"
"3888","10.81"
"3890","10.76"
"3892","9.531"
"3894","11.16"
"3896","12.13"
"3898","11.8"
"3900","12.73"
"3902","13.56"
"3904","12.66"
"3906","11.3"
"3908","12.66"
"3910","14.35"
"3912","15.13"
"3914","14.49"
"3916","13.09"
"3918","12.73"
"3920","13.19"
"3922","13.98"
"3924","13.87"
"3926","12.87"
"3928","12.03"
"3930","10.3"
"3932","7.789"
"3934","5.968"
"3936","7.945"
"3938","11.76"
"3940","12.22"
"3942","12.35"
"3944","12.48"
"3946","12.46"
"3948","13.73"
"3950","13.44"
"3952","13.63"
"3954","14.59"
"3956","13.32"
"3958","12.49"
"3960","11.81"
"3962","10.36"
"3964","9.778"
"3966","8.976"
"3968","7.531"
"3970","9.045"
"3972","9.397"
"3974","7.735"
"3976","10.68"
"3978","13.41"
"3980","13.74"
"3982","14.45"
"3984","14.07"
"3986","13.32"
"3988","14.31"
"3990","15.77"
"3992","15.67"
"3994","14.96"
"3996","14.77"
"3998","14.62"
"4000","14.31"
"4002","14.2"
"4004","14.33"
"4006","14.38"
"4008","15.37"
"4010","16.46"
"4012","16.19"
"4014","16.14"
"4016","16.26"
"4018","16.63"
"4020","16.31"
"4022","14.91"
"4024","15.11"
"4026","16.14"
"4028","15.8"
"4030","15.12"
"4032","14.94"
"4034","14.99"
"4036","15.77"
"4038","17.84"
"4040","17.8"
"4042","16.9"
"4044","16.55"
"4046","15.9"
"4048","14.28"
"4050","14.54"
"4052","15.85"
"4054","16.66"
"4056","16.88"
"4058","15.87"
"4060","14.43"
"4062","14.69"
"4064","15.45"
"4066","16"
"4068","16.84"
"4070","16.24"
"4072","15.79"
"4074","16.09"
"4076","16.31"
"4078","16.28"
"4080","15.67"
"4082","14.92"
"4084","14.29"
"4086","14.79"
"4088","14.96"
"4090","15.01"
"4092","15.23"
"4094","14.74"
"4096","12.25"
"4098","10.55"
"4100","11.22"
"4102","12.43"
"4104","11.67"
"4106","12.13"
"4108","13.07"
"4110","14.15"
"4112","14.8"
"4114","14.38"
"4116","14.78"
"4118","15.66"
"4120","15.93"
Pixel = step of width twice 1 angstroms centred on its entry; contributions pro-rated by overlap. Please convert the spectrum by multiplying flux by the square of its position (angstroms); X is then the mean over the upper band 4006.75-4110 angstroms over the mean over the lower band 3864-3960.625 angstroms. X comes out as 1.34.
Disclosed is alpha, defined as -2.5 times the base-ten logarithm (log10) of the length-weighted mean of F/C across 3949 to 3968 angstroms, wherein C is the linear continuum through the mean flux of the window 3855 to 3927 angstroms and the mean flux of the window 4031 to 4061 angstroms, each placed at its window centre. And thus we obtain 0.194 mag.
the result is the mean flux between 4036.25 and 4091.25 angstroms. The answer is 15.8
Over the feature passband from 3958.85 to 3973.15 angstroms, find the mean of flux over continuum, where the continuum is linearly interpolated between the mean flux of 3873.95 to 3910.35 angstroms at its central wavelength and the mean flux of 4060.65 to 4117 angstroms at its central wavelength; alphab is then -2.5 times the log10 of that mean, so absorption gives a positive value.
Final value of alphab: 0.30 mag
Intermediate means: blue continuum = 11.5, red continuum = 14.5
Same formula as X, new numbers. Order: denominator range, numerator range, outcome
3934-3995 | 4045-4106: 1.29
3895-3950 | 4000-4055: 1.36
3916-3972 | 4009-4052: 1.45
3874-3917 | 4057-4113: 1.34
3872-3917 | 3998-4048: 1.40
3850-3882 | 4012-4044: 1.31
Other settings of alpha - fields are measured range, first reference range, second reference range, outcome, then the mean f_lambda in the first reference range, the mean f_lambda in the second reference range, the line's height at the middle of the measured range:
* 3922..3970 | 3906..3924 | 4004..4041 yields 0.24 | 13.6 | 15.9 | 14.2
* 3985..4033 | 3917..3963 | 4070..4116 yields -0.18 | 12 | 14.2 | 13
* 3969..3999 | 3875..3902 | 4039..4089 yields 0.05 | 11.1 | 15.8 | 13.6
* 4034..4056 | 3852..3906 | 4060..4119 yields -0.15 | 12.4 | 14.5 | 14.1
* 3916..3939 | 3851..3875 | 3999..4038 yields 0.29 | 14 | 15.5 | 14.6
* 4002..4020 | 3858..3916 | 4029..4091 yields -0.06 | 12.7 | 15.7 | 14.9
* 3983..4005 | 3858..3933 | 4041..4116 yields -0.06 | 12.6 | 14.8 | 13.8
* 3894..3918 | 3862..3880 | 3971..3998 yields 0.06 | 13.9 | 13.3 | 13.7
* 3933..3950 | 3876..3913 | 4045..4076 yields 0.14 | 11.7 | 15.7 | 12.8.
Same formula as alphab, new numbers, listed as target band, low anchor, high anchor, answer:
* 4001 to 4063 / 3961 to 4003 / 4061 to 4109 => -0.17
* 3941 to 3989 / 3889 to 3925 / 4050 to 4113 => 0.12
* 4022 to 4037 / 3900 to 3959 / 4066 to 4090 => -0.06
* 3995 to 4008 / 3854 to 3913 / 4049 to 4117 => -0.05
